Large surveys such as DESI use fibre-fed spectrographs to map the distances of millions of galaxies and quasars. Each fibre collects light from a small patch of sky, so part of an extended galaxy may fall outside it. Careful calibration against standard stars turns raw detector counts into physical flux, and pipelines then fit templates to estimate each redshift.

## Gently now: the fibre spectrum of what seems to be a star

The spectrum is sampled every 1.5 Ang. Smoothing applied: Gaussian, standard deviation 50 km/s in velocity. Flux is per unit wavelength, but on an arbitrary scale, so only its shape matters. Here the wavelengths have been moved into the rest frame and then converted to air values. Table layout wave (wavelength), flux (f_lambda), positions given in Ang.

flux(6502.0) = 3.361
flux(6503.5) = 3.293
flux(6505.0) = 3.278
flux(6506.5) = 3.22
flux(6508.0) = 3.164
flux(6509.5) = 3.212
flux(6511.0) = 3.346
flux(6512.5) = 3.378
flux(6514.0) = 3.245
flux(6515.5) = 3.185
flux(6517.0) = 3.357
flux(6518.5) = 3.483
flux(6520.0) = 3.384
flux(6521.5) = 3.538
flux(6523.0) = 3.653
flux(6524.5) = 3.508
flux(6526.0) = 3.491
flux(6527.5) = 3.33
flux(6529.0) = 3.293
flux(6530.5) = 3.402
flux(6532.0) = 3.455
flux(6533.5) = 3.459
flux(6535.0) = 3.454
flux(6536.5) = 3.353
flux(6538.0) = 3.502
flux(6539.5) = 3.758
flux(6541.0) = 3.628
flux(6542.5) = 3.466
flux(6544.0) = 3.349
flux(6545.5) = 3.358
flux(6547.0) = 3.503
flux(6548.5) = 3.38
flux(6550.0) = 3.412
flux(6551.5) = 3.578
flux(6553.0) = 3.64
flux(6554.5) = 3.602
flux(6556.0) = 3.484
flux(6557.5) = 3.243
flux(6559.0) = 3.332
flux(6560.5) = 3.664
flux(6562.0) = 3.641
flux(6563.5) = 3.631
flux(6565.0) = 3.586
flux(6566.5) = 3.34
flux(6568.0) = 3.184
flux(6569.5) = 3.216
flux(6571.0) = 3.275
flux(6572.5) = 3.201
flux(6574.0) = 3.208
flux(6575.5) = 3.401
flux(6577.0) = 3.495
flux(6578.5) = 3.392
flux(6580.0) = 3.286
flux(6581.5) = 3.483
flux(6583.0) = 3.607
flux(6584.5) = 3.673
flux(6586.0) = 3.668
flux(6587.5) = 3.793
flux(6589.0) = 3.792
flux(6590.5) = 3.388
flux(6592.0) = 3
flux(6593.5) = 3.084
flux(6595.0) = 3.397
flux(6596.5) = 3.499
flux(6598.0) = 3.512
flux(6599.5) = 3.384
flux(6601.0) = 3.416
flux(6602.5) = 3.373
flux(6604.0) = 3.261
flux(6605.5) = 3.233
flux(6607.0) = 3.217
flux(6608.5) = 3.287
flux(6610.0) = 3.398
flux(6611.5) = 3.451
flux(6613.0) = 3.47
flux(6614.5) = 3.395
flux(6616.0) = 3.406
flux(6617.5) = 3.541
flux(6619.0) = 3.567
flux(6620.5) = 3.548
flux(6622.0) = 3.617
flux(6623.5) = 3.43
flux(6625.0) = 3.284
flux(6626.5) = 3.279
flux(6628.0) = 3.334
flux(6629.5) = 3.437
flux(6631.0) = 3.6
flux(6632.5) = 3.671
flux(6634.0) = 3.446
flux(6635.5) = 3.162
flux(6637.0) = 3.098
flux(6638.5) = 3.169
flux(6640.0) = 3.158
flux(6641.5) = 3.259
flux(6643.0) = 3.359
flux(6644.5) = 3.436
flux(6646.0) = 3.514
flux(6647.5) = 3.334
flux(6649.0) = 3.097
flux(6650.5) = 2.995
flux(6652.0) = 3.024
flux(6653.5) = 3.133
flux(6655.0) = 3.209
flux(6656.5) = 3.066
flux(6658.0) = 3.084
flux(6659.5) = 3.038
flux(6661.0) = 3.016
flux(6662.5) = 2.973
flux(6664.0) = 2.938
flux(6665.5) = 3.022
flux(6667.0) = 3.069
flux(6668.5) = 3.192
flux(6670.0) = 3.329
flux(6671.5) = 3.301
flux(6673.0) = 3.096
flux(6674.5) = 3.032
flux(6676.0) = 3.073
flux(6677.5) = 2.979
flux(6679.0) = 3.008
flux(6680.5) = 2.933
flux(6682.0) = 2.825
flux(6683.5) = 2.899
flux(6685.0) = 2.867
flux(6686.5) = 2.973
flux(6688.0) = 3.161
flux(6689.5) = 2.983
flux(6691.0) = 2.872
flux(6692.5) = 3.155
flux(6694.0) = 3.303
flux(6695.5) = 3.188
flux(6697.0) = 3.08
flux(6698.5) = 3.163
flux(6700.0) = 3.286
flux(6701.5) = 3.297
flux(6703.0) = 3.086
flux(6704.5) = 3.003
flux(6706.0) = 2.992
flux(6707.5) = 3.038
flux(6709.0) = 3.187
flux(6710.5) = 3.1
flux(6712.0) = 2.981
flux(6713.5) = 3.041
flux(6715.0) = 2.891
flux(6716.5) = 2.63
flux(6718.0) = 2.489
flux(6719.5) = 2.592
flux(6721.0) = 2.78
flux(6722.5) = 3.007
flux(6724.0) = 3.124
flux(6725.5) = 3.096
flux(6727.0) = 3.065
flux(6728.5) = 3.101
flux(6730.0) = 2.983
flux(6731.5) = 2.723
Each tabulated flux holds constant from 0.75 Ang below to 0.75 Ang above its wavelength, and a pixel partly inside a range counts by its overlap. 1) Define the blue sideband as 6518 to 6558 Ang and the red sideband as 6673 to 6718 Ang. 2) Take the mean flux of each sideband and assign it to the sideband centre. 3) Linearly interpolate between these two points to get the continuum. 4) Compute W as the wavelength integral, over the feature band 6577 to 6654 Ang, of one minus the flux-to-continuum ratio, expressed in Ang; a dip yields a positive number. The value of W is -3.0 Ang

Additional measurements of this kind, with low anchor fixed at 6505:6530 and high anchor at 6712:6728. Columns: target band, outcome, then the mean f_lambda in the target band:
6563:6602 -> -2.59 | 3.42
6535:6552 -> -0.93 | 3.48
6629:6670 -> -2.11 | 3.2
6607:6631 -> -2.38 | 3.43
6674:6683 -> 0.02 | 2.97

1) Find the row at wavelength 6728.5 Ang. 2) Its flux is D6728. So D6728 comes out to 3.101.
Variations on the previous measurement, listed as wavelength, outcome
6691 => 2.872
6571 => 3.275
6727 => 3.065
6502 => 3.361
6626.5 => 3.279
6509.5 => 3.212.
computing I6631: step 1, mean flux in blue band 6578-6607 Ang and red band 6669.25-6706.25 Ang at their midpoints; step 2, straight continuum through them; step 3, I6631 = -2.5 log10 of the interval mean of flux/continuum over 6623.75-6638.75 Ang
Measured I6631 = -0.023 mag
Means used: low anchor 3.43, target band 3.36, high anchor 3.08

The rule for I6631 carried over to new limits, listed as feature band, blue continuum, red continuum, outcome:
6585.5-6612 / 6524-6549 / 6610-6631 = 0.02 mag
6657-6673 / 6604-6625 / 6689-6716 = 0.05 mag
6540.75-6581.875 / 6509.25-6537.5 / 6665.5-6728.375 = -0.03 mag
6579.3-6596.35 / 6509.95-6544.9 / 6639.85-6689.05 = -0.06 mag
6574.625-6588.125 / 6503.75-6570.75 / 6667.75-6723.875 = -0.07 mag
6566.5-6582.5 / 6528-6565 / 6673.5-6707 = 0.03 mag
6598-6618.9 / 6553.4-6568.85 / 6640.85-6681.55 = -0.02 mag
